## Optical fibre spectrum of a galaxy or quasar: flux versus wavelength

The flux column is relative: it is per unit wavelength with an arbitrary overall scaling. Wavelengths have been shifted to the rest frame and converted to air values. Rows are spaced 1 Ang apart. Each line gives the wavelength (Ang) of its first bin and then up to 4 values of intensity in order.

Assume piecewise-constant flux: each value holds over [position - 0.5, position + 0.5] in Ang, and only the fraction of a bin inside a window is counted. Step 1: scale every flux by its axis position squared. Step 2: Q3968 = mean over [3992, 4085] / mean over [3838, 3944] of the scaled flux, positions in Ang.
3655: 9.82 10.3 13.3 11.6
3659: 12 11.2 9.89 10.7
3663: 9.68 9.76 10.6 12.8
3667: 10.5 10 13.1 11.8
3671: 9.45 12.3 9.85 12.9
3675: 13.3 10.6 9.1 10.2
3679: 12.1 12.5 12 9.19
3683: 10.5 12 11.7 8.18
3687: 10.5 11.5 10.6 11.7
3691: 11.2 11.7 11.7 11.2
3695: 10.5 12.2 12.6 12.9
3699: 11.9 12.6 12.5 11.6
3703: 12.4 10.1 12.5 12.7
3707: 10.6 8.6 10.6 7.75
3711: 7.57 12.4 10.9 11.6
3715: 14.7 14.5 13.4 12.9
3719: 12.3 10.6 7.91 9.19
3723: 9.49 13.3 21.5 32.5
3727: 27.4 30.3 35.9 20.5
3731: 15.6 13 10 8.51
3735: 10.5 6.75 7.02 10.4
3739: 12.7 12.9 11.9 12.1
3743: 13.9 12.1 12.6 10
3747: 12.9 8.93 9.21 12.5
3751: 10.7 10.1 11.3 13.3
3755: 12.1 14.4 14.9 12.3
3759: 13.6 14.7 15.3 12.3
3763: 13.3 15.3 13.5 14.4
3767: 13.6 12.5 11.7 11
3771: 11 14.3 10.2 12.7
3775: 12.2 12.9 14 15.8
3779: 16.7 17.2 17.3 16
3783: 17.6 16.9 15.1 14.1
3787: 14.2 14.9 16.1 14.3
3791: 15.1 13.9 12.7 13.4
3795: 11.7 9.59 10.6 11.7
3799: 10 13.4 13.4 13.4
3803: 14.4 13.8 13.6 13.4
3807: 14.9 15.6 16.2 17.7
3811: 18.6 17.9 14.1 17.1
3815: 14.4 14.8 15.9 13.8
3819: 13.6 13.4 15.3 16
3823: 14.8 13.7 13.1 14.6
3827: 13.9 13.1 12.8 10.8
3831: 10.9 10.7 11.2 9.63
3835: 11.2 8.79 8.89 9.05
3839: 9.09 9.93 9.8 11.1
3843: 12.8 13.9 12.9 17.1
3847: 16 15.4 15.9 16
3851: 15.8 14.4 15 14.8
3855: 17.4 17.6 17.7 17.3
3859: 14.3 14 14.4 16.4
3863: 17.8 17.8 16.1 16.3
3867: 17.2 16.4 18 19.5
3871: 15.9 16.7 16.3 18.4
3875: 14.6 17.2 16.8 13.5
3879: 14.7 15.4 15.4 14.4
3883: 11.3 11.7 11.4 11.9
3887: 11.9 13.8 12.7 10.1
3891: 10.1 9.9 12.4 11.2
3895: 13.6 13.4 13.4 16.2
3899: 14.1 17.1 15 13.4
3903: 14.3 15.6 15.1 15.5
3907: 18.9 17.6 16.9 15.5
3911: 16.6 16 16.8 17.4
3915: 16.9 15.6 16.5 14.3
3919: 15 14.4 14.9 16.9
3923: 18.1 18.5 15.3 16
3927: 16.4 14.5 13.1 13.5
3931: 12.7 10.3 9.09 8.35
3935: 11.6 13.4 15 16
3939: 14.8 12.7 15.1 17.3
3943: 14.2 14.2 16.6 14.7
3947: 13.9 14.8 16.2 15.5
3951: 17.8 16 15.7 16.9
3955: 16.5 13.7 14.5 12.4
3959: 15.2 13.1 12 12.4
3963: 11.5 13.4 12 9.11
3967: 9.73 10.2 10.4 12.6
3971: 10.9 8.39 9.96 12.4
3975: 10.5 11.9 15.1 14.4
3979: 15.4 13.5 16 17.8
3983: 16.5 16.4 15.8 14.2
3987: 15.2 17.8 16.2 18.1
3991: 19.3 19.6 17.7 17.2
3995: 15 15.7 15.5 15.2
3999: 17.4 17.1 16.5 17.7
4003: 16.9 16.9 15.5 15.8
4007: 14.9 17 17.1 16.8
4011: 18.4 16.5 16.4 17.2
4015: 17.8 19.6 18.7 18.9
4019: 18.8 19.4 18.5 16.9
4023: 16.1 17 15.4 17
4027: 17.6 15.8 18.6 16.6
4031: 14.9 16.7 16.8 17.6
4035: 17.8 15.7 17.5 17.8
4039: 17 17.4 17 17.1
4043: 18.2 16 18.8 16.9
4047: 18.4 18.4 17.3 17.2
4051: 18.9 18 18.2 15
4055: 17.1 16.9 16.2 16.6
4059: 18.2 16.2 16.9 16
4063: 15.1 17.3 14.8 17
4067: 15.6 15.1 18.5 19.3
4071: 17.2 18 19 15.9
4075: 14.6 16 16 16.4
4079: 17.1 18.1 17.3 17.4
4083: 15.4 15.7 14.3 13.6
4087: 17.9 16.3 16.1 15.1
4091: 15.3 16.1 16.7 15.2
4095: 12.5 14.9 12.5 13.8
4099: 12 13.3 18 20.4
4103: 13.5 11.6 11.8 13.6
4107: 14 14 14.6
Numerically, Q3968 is 1.2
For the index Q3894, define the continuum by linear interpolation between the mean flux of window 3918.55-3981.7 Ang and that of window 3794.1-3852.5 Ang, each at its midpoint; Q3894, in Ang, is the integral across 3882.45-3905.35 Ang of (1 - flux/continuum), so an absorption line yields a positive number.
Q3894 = 1.0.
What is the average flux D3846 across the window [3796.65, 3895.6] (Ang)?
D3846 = 14.1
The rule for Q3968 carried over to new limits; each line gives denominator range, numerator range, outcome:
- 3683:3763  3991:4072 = 1.57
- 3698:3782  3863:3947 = 1.21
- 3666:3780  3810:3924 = 1.24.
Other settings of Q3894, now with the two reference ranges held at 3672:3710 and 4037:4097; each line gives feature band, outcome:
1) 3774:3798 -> -3.3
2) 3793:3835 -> -2.0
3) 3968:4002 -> 1.1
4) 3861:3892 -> -2.2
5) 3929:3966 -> 2.6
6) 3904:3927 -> -2.9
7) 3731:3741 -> 1.1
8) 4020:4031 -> -0.6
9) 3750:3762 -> -0.7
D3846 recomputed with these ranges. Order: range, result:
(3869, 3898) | 14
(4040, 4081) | 17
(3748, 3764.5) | 12.7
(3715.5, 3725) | 12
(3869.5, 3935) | 14.6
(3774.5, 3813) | 14.5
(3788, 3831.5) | 14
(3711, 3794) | 13.9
